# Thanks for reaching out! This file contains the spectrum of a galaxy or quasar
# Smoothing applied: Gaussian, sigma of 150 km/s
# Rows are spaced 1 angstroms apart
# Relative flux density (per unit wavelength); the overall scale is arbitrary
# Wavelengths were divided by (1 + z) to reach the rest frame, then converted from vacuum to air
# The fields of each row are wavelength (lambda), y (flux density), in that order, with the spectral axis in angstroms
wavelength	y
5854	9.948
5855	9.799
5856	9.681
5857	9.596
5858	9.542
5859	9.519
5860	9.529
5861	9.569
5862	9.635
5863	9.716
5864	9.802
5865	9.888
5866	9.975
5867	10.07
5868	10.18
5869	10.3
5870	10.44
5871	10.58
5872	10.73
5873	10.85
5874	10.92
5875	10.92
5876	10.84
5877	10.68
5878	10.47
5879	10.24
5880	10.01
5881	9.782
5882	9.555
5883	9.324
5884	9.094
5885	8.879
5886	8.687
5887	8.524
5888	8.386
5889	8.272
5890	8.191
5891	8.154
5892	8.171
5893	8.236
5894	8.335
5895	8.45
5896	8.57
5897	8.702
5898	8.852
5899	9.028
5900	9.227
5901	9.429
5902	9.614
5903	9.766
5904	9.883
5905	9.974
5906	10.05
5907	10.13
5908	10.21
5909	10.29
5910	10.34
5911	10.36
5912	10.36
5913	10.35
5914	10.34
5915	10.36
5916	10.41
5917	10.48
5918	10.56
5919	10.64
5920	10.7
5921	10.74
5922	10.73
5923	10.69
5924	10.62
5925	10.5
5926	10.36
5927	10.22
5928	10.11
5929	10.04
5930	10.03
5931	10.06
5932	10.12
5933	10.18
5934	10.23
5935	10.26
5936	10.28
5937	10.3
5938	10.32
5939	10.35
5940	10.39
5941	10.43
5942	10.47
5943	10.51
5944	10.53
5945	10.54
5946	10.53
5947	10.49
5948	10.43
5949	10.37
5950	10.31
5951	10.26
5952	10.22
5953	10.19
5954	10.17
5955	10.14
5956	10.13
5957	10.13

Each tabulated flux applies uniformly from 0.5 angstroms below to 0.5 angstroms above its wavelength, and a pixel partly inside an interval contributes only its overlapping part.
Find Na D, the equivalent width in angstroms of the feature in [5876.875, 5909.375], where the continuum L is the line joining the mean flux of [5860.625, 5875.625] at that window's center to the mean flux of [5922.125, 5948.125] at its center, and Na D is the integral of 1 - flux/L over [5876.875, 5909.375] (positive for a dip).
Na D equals 3.35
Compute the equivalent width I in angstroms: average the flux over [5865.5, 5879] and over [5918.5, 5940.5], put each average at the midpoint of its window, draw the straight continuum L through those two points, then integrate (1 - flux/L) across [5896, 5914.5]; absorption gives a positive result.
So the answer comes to 1.1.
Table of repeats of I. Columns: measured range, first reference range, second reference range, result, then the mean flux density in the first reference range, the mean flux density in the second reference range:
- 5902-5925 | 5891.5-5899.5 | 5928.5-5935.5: -2.5 angstroms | 8.54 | 10.1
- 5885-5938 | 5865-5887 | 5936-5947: 2.7 angstroms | 10.1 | 10.4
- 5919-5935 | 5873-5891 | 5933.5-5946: -0.2 angstroms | 9.57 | 10.4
